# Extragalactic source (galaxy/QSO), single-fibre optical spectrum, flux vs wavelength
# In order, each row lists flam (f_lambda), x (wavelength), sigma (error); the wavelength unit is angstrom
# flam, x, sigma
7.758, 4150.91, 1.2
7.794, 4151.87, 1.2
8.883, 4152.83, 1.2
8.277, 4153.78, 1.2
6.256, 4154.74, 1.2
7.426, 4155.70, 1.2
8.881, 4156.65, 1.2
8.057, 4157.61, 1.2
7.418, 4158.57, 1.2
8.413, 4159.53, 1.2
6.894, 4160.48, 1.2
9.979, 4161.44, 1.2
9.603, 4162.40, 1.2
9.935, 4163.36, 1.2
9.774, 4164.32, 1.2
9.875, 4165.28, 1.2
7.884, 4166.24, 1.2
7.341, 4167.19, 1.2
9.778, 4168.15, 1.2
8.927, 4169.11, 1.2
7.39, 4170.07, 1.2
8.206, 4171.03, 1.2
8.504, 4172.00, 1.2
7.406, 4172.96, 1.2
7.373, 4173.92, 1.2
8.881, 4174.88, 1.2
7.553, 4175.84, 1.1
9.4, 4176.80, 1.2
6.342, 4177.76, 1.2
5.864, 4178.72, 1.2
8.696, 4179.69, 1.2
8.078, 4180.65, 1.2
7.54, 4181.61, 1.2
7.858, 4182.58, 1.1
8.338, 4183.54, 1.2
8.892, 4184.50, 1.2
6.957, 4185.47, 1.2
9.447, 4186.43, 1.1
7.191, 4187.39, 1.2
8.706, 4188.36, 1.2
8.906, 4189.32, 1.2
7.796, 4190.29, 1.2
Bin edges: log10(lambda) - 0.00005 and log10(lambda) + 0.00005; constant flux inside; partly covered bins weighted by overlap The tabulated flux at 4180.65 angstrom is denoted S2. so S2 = 8.078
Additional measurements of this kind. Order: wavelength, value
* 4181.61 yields 7.54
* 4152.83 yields 8.883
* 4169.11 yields 8.927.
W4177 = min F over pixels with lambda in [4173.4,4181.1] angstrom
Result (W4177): 5.864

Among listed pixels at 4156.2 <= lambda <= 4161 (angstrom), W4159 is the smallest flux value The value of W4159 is 6.894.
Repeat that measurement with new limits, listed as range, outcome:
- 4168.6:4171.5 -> 7.39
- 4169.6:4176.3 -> 7.373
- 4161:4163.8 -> 9.603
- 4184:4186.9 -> 6.957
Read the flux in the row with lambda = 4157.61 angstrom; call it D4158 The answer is 8.057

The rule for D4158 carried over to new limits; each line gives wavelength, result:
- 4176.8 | 9.4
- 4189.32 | 8.906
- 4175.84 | 7.553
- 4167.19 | 7.341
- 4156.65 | 8.881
